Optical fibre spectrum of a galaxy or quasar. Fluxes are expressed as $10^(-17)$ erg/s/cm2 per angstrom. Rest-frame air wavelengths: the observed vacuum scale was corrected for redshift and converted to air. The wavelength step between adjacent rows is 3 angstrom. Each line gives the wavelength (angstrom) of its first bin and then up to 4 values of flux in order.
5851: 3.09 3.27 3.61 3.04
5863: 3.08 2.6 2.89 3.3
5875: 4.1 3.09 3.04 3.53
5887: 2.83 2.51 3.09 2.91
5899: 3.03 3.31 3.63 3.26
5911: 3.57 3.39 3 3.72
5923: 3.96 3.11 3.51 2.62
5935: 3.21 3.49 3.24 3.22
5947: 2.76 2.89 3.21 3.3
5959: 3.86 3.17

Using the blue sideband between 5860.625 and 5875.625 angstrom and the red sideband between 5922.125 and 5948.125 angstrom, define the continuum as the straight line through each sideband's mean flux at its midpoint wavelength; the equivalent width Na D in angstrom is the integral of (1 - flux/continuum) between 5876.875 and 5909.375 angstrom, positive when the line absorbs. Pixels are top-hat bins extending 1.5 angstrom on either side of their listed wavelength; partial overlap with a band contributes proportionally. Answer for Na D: 0.6 angstrom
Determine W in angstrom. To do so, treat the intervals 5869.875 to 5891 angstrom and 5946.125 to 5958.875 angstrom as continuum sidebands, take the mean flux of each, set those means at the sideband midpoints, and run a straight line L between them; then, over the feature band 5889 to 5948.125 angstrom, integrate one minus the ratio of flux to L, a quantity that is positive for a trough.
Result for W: -1.2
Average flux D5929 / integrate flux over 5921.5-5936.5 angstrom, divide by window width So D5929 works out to 3.28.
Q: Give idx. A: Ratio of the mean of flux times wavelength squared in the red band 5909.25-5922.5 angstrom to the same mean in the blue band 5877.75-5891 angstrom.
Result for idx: 1.16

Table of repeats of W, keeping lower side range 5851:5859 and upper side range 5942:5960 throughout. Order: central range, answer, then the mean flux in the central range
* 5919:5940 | -0.89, 3.36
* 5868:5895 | 1.24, 3.15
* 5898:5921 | -0.74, 3.36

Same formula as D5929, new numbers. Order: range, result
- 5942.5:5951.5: 2.96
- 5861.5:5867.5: 2.84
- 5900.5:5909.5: 3.4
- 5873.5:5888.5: 3.32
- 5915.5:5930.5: 3.46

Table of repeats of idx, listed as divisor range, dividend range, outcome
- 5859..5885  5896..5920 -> 1.05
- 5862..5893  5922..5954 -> 1.05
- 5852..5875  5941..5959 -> 1.02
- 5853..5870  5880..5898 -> 0.98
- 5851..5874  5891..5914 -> 1.05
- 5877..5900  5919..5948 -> 1.11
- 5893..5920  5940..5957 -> 0.96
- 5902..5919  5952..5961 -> 1.04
